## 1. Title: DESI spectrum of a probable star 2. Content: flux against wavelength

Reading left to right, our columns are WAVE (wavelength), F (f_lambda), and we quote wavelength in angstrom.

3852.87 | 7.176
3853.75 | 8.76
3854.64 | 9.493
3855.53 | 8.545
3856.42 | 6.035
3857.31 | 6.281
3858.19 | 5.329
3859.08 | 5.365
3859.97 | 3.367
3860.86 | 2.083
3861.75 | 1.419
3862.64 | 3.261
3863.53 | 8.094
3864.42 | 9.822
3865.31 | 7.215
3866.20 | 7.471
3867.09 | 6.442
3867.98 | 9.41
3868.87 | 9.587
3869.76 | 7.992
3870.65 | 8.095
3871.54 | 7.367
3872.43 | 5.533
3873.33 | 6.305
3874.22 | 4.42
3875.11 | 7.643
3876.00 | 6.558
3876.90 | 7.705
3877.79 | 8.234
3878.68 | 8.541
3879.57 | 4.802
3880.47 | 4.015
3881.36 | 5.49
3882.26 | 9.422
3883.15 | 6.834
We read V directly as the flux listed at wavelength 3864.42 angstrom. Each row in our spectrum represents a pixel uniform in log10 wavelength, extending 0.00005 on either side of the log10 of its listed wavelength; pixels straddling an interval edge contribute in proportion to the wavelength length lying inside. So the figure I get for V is 9.822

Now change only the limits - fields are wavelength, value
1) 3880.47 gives 4.015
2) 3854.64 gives 9.493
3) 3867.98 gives 9.41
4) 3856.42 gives 6.035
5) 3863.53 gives 8.094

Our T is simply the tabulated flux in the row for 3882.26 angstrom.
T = 9.422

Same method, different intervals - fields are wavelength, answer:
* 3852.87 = 7.176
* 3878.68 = 8.541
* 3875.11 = 7.643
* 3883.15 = 6.834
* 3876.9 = 7.705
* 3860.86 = 2.083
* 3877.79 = 8.234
